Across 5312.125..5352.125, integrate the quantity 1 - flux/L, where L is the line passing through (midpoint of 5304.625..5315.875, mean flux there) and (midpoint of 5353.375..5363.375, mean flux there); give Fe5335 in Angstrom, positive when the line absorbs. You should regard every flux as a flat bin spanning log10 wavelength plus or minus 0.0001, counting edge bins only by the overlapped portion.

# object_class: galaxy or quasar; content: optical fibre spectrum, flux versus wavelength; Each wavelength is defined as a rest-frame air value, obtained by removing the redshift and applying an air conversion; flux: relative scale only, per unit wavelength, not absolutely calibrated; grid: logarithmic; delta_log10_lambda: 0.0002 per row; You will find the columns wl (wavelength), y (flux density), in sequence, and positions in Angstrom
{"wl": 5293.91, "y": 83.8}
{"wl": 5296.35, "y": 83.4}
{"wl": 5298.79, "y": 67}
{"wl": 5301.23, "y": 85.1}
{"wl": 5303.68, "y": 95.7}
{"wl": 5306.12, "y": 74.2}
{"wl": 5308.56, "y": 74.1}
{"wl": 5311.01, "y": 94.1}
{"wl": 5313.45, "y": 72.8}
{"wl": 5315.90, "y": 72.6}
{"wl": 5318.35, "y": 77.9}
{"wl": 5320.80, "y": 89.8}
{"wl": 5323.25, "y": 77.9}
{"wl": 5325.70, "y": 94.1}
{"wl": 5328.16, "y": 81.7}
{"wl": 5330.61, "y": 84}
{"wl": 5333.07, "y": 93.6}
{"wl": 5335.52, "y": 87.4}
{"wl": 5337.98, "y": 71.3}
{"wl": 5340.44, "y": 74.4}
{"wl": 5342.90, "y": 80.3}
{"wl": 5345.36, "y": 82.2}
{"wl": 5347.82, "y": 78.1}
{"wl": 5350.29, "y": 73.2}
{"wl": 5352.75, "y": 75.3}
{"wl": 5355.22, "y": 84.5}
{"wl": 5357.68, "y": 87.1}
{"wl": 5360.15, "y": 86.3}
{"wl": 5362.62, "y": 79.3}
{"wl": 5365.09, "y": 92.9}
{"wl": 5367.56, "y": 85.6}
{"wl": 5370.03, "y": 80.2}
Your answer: 0.2 Angstrom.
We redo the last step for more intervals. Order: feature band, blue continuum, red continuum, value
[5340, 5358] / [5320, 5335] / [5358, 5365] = 1.4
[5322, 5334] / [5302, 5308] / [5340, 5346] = -0.8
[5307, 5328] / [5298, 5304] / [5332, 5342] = 0.0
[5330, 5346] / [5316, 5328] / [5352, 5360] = 0.3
